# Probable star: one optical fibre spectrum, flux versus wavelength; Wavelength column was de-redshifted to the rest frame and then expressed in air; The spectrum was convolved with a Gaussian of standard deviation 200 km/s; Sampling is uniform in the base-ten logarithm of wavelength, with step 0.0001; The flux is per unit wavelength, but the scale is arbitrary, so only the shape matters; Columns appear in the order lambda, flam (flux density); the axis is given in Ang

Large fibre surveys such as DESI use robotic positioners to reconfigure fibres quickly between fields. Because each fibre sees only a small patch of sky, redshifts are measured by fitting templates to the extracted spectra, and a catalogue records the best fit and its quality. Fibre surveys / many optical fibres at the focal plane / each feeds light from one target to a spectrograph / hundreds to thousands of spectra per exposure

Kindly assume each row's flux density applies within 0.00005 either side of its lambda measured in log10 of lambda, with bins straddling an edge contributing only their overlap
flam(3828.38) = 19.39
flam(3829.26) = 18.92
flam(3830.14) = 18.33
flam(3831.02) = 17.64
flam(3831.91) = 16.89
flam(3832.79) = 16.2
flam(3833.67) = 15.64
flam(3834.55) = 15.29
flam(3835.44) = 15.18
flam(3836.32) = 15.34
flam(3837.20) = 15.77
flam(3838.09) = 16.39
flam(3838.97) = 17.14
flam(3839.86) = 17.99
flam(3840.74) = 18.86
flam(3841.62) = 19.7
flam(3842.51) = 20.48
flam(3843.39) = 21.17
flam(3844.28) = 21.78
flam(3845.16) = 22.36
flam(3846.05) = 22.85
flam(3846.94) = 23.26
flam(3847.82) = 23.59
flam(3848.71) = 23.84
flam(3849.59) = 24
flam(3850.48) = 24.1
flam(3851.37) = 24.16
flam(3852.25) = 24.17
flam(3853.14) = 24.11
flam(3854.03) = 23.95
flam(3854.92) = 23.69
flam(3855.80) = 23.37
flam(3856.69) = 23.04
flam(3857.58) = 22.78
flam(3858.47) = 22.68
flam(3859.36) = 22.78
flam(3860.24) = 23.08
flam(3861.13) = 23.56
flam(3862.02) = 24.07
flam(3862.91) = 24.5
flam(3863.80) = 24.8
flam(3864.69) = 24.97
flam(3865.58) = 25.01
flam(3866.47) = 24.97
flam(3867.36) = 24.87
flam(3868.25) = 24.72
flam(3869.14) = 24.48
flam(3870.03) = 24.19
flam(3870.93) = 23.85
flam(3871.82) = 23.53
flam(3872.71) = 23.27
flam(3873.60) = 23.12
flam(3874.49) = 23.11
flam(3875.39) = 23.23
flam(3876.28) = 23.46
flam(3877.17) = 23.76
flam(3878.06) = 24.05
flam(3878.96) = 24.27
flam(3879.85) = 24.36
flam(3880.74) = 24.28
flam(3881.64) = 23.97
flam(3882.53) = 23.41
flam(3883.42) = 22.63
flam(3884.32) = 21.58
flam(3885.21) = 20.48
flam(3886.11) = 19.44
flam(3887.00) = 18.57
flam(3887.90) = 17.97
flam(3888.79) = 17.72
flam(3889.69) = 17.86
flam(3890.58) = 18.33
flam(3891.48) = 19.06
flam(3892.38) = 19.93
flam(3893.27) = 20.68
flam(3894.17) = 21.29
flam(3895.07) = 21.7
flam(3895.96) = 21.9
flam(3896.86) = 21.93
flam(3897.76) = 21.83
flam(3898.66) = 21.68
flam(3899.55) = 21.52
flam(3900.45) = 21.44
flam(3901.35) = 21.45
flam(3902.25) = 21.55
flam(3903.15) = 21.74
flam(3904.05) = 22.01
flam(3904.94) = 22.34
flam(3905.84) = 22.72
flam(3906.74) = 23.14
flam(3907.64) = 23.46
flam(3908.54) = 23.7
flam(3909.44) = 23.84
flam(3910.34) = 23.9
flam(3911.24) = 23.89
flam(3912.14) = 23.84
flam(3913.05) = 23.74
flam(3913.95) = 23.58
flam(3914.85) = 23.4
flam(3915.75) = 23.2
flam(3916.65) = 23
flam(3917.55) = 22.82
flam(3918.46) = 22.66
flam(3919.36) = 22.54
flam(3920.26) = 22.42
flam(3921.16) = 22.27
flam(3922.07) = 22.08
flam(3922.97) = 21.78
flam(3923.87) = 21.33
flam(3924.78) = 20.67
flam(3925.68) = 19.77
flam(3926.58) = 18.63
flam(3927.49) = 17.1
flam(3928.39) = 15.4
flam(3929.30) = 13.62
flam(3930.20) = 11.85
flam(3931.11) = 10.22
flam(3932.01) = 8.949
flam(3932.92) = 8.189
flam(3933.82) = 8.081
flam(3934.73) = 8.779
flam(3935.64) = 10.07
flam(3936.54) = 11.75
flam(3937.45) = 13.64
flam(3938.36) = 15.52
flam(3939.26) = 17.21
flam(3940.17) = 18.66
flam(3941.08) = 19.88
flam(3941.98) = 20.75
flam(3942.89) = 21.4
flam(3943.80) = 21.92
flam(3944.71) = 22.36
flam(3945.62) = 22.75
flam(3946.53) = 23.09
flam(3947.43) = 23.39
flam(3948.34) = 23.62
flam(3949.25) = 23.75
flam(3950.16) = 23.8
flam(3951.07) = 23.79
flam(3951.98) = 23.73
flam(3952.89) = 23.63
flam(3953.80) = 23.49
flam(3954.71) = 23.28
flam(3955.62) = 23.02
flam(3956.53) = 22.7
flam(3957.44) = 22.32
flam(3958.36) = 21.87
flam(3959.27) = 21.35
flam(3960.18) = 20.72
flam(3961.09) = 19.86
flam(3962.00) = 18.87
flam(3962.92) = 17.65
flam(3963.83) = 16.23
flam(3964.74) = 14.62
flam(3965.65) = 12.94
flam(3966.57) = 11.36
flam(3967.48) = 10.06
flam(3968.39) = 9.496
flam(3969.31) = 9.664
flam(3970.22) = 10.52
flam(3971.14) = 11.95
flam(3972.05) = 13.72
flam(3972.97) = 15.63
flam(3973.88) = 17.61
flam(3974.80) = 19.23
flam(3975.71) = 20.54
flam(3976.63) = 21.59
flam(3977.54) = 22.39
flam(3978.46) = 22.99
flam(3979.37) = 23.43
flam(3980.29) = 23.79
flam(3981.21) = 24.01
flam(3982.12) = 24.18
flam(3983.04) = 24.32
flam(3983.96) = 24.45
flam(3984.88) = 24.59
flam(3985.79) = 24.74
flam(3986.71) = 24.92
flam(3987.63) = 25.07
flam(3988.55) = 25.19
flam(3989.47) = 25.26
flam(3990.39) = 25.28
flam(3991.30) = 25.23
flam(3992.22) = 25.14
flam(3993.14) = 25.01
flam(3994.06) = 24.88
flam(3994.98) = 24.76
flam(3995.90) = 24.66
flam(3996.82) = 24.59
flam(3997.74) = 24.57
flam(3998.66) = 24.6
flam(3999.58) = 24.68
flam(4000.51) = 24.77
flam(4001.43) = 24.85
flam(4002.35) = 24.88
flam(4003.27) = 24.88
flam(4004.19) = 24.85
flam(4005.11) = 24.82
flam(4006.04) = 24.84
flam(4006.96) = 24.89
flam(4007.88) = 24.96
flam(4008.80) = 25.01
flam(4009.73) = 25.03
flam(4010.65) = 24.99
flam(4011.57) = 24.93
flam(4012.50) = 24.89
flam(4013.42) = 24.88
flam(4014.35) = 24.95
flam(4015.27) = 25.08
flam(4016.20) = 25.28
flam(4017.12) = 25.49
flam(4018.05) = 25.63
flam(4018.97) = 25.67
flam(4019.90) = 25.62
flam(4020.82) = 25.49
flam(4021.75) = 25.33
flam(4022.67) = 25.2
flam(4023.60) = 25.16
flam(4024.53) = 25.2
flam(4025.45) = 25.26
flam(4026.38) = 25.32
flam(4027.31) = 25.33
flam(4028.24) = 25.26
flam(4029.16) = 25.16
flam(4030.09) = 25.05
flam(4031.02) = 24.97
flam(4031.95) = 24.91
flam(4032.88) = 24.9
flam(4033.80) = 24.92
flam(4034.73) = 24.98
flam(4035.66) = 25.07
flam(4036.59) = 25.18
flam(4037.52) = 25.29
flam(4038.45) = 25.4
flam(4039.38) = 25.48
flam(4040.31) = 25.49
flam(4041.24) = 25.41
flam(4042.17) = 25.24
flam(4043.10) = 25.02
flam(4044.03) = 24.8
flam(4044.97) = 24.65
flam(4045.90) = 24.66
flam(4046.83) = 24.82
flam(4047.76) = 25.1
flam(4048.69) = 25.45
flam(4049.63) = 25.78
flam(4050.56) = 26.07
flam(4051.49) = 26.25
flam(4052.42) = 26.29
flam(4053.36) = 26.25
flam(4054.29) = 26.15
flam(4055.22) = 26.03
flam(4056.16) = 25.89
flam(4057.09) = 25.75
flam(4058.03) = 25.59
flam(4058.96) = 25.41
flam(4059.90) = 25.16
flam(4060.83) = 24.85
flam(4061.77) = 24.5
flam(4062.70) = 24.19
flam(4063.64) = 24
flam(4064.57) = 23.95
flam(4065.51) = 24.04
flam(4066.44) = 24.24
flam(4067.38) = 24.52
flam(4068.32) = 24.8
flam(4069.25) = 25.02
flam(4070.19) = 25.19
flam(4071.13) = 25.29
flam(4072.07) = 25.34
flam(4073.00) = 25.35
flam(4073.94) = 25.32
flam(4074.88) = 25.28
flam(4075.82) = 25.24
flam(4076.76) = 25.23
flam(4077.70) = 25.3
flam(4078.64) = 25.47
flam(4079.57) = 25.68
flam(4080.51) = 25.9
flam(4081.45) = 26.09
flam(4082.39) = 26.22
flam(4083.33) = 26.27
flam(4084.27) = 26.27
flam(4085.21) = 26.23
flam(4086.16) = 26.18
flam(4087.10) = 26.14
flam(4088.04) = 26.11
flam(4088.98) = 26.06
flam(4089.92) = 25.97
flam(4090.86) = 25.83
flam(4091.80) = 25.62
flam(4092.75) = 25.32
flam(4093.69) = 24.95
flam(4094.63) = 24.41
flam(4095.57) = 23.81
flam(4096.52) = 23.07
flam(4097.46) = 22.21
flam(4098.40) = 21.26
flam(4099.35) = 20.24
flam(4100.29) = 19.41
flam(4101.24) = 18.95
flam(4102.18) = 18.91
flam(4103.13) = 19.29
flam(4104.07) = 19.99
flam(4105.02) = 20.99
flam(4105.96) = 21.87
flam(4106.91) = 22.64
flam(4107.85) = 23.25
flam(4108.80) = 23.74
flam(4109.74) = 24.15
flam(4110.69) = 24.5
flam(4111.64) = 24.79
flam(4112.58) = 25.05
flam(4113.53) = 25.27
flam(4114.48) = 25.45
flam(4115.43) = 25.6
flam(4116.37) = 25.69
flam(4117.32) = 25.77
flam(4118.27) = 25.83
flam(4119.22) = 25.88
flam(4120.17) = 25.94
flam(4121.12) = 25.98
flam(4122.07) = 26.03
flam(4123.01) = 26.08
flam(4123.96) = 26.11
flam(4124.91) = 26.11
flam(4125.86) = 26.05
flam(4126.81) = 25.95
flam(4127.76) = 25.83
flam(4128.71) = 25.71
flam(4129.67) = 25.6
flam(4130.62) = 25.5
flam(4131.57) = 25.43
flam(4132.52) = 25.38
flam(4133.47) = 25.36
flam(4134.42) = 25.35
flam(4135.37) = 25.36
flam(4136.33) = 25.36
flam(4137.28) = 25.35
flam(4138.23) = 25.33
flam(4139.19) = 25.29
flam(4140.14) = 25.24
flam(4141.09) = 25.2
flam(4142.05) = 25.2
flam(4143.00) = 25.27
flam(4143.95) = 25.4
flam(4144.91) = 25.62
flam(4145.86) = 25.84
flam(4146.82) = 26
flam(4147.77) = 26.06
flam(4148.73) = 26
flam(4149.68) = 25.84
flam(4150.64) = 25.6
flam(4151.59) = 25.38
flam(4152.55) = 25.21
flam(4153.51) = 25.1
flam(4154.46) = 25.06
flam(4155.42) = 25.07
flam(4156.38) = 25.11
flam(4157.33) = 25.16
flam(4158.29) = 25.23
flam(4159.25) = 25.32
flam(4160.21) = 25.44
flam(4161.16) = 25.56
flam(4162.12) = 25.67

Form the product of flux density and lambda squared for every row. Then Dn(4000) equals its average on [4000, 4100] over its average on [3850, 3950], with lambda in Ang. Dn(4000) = 1.28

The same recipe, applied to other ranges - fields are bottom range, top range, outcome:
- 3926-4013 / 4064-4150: 1.30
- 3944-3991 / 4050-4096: 1.30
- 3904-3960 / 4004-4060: 1.32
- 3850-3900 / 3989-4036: 1.19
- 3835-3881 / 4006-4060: 1.22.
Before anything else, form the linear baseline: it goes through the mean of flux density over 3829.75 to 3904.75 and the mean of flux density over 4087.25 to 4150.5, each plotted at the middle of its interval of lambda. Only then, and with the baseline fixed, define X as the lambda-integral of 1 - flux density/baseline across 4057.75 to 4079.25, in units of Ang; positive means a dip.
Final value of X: -0.8 Ang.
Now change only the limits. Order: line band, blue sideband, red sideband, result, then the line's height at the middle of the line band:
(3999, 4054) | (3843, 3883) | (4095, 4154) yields -2.2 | 24.2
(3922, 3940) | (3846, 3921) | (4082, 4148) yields 6.6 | 23.2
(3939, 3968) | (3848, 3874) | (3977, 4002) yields 4.7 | 24.4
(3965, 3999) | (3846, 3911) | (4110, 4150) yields 4.4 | 23.9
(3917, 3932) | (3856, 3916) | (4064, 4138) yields 2.7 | 23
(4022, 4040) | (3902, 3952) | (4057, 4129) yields -1.8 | 22.8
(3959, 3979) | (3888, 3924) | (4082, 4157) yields 5.7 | 22.8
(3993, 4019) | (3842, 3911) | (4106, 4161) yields -1.0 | 24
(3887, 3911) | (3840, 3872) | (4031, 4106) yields 2.3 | 23.6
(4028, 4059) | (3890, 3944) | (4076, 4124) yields -3.4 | 22.9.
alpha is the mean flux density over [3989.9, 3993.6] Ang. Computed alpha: 25.2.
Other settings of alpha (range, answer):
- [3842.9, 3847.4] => 22.3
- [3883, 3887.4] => 20.5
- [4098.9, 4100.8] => 19.8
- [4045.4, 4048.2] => 24.9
